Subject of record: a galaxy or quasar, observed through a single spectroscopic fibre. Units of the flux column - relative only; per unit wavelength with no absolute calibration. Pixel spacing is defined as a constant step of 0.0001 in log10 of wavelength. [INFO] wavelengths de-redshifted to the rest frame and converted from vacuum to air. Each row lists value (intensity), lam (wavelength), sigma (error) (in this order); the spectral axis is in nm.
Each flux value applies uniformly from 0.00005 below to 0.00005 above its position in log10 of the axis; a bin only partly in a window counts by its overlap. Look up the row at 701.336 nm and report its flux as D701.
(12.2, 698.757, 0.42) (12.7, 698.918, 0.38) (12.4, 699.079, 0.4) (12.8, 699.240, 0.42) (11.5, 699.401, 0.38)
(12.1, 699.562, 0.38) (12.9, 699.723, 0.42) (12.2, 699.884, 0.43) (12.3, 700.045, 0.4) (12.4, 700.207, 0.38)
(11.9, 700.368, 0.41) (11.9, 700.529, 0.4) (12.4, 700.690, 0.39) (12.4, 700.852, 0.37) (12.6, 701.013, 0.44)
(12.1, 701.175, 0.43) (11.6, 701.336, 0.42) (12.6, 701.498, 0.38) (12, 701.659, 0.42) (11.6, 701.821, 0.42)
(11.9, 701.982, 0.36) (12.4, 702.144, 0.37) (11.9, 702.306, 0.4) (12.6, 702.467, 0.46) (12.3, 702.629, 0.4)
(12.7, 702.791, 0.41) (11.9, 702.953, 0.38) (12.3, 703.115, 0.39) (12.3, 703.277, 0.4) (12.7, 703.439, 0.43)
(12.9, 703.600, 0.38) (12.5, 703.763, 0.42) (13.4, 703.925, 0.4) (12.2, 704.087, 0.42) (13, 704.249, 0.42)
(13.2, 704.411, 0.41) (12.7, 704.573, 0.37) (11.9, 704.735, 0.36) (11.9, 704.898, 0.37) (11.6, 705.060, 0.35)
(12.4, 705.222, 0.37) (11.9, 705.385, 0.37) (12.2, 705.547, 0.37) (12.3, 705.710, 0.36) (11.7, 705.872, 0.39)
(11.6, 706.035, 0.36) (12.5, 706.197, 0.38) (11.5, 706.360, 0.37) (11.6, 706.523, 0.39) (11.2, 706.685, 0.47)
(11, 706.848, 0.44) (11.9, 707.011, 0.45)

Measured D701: 11.6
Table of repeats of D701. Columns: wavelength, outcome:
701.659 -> 12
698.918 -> 12.7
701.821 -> 11.6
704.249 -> 13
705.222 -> 12.4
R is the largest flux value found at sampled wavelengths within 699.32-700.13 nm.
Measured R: 12.9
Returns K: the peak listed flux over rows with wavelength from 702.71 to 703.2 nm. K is 12.7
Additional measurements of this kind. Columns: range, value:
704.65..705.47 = 12.4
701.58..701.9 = 12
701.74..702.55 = 12.6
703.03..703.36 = 12.3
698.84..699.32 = 12.8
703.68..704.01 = 13.4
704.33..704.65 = 13.2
